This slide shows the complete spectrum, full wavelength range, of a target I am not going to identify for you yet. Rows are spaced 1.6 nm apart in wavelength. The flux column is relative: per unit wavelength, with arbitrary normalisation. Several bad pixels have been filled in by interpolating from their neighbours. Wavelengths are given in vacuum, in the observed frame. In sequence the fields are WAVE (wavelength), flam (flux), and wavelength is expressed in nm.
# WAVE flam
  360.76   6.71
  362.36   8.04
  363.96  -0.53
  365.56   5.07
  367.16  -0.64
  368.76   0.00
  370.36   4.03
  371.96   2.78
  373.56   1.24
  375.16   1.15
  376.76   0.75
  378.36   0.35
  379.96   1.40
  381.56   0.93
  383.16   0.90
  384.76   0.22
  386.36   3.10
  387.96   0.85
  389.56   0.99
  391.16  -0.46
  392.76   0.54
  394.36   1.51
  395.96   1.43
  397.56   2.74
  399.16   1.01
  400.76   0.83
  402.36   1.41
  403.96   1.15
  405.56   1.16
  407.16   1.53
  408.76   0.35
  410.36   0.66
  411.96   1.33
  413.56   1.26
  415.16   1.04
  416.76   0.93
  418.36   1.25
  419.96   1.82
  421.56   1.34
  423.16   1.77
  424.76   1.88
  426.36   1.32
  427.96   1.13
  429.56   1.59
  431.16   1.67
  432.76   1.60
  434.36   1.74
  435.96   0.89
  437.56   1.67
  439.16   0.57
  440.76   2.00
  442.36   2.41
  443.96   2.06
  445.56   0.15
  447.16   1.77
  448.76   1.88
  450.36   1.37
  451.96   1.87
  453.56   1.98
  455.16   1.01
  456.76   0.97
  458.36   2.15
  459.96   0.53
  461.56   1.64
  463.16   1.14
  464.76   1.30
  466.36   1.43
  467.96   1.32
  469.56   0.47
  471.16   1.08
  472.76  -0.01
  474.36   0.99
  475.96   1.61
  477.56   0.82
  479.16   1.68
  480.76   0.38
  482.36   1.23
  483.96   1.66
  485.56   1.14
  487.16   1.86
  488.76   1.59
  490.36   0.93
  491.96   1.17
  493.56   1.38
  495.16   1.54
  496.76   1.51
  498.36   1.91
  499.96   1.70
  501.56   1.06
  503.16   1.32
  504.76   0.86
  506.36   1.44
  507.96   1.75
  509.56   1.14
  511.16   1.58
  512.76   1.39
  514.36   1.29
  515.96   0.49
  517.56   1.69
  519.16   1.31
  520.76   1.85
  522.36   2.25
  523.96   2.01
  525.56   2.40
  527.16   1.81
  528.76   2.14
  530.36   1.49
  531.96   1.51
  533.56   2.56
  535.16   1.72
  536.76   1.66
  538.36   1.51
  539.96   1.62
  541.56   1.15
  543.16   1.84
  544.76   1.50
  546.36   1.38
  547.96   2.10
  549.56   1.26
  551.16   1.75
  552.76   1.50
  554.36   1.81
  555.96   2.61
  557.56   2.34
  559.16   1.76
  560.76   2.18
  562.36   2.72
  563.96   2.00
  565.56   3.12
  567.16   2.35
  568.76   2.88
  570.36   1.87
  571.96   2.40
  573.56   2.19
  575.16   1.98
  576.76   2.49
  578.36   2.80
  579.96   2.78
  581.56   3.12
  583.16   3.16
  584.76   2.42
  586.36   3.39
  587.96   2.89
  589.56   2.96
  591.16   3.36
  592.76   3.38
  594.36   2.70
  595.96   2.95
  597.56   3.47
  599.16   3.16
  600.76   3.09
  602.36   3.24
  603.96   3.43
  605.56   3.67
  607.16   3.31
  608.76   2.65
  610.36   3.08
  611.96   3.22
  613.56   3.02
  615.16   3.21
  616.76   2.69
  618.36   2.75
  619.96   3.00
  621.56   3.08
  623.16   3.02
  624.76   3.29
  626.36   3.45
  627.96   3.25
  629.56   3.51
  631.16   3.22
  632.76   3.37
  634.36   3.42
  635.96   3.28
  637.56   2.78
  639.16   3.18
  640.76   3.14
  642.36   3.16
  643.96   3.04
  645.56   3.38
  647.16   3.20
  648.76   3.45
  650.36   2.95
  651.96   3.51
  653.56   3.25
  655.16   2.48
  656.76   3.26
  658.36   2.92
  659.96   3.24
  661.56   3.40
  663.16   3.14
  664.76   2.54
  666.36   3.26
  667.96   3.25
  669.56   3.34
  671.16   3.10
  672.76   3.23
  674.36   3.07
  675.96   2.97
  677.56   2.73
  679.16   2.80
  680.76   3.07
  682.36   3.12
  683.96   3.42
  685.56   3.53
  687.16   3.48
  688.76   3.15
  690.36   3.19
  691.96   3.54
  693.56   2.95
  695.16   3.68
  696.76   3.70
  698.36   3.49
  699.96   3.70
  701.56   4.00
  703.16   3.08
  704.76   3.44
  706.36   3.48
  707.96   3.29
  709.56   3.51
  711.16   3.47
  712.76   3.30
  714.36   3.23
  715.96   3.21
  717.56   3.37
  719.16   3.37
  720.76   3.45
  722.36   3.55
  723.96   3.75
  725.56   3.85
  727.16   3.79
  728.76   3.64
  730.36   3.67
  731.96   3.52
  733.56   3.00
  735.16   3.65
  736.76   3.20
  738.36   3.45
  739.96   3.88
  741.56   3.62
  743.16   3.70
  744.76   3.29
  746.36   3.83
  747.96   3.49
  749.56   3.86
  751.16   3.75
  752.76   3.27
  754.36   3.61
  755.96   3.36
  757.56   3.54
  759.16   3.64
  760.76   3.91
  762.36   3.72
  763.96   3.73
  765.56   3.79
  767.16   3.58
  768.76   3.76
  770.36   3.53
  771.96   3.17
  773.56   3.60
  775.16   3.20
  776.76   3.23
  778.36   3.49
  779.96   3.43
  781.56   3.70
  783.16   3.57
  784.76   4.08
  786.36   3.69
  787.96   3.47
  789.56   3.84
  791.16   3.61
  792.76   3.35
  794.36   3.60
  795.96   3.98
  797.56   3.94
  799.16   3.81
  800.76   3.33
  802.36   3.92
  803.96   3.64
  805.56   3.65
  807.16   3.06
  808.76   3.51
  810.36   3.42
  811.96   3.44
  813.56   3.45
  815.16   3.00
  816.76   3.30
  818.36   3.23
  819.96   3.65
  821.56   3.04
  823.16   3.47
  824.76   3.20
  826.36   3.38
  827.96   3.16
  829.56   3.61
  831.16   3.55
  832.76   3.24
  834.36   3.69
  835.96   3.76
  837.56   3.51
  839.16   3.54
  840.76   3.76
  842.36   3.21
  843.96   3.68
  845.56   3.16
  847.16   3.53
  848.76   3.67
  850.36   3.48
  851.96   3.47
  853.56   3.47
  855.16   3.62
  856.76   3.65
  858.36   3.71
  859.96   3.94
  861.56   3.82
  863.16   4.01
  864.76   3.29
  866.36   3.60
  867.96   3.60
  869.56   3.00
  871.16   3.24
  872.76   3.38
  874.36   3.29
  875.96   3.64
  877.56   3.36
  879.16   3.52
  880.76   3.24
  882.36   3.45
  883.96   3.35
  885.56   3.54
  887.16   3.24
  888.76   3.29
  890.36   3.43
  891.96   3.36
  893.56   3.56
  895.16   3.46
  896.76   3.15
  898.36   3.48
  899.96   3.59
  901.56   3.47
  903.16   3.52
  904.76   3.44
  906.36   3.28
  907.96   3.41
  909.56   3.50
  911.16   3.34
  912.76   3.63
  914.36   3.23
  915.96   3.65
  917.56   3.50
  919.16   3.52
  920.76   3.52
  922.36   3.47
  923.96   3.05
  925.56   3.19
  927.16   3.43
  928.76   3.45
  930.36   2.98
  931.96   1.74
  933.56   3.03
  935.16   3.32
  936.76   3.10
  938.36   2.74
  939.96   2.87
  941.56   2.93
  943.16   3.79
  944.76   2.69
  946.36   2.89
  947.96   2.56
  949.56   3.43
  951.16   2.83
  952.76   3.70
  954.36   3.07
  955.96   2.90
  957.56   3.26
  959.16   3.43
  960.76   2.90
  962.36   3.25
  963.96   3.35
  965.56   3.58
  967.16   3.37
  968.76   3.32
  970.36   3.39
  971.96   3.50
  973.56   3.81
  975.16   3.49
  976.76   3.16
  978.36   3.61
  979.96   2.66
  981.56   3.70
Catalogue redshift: 0.31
